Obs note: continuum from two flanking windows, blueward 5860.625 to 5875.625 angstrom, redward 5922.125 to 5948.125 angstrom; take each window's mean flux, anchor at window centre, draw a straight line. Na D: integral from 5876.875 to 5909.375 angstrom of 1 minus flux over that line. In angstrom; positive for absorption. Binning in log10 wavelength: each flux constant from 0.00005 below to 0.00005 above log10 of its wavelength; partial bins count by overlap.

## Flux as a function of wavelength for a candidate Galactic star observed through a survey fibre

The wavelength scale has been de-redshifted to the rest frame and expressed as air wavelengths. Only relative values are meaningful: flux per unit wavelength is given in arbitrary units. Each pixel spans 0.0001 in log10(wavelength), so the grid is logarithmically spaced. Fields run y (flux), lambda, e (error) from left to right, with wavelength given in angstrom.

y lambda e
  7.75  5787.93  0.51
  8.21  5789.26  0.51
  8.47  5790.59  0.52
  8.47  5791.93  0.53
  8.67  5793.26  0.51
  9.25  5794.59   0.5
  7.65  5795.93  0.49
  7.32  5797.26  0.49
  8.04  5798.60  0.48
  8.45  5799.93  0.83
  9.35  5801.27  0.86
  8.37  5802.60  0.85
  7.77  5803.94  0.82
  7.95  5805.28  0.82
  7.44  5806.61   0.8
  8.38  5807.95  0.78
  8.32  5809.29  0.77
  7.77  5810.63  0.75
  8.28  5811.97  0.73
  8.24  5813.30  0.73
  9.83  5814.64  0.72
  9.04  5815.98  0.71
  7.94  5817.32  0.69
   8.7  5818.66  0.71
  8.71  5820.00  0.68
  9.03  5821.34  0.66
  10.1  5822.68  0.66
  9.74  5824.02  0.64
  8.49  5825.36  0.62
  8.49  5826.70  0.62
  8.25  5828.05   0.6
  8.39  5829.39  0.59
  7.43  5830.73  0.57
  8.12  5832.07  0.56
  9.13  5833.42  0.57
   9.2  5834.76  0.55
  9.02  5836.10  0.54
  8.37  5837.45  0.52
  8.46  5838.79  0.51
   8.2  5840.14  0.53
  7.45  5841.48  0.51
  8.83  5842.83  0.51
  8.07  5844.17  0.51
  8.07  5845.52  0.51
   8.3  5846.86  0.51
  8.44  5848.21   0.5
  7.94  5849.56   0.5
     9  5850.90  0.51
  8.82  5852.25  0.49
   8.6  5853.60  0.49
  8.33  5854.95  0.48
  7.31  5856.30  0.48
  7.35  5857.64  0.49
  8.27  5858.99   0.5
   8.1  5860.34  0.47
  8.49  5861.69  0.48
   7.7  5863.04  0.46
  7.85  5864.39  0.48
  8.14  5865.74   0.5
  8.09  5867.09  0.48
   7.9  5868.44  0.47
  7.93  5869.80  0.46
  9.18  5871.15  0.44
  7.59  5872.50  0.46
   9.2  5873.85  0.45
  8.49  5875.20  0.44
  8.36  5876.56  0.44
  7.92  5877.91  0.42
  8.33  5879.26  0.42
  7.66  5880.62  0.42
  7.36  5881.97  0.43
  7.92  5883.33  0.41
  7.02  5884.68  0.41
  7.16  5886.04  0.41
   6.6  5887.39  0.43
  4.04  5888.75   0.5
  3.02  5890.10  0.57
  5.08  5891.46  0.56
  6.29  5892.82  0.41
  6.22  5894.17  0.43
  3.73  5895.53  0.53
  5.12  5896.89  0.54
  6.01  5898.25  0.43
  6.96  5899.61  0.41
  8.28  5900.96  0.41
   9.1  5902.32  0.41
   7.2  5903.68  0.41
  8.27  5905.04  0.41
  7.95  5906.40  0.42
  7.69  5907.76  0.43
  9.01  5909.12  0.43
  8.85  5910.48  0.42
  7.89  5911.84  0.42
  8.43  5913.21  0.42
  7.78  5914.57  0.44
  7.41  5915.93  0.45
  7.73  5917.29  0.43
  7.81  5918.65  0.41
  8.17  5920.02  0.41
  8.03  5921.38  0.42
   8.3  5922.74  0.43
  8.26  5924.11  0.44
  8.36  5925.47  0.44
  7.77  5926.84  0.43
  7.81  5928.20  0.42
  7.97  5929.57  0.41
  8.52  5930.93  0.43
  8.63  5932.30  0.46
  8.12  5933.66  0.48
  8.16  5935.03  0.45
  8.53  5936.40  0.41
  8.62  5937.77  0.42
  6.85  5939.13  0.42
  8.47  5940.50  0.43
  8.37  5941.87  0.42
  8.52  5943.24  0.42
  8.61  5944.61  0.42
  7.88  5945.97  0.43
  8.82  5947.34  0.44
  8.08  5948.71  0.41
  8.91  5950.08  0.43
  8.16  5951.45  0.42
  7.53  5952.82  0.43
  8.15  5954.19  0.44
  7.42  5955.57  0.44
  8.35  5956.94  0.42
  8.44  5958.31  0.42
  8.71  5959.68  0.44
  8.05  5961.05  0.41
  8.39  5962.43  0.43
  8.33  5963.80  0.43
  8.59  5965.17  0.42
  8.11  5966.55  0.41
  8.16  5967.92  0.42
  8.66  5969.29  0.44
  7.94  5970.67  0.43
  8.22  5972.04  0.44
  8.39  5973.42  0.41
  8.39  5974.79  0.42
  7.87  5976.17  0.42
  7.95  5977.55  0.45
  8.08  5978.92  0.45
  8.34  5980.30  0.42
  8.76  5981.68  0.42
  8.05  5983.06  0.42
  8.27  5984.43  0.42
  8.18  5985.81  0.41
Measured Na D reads 5.57 angstrom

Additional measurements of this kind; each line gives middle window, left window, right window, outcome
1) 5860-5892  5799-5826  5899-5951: 3.40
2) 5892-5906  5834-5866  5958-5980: 2.61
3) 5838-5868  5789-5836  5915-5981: 0.83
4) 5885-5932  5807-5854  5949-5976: 6.13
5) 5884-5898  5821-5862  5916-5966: 4.83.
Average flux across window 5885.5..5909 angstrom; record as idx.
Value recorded 6.46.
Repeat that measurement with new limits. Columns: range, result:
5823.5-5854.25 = 8.46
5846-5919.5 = 7.58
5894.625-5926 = 7.65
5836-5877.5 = 8.24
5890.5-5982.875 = 7.92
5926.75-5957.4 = 8.19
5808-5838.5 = 8.66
